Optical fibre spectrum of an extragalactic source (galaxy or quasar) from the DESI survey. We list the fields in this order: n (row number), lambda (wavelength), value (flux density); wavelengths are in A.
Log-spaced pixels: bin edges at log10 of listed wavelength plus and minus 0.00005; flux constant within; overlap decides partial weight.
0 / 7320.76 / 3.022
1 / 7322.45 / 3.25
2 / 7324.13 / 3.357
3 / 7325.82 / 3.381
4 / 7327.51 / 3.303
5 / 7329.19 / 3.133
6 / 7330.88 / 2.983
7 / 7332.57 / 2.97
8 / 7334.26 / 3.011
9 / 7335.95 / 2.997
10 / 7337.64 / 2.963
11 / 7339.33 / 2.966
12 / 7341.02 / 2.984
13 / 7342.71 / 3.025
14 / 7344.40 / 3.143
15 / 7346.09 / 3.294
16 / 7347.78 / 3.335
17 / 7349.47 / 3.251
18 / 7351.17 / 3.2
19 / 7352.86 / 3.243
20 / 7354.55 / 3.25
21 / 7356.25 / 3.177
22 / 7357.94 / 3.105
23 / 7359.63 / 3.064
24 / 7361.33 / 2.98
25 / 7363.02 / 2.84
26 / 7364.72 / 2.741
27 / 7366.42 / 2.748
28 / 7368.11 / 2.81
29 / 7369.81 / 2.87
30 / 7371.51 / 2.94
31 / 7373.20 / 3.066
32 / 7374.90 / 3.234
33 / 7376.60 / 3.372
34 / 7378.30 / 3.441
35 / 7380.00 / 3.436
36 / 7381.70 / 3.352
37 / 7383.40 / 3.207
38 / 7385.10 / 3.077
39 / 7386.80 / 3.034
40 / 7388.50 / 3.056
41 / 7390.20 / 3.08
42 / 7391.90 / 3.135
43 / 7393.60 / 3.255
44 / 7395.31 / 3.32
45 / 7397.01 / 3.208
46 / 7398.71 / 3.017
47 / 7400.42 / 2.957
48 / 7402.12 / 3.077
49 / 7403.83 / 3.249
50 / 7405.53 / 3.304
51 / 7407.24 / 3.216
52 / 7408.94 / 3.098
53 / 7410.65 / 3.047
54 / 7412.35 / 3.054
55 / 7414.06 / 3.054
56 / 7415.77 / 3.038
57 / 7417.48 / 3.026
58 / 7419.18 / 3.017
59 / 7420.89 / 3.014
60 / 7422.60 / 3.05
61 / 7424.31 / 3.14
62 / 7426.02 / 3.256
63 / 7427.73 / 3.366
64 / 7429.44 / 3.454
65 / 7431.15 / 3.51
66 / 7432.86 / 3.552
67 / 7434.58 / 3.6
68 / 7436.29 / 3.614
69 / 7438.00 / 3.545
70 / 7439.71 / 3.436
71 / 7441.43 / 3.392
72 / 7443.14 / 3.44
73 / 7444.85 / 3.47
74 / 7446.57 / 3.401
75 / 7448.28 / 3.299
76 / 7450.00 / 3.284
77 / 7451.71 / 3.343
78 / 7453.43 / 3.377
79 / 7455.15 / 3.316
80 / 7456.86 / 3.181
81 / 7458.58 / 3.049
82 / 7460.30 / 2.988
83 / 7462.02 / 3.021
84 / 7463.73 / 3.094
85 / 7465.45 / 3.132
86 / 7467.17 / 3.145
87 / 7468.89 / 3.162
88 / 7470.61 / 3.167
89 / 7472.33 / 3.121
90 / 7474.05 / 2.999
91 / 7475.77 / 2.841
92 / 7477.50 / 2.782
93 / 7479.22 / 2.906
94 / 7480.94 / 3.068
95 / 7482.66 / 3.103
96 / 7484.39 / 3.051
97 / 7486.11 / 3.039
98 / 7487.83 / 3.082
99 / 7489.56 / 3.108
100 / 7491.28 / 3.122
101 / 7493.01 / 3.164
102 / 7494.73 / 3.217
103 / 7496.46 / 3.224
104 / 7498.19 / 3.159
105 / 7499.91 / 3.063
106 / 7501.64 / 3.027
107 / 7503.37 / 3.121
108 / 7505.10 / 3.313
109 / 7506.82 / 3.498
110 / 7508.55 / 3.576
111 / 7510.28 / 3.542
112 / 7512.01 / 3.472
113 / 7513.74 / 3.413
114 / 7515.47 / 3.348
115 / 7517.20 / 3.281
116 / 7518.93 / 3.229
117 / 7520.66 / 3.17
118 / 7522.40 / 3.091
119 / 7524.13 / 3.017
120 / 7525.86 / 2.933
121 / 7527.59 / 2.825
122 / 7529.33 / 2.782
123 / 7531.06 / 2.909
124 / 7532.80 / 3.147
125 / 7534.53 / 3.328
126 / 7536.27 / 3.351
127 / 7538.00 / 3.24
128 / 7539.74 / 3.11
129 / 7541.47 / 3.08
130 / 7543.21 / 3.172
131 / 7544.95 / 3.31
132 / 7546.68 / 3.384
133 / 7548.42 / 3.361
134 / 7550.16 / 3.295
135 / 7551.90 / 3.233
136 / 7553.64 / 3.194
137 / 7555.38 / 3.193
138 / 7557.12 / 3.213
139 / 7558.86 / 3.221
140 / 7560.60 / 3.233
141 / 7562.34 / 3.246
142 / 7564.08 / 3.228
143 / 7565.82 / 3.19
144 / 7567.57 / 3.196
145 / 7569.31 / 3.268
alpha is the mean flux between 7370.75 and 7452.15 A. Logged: 3.24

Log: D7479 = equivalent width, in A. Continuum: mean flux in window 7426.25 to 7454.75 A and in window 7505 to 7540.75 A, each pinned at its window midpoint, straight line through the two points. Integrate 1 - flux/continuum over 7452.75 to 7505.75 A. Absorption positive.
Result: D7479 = 3.7 A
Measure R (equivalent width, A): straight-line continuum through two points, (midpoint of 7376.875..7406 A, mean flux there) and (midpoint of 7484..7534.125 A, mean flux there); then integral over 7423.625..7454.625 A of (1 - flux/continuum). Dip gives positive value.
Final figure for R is -2.3 A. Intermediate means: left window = 3.19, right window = 3.17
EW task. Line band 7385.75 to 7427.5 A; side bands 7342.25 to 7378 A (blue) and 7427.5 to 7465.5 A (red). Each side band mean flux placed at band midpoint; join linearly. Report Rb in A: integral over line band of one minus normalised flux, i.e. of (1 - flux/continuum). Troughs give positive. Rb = 1.4 A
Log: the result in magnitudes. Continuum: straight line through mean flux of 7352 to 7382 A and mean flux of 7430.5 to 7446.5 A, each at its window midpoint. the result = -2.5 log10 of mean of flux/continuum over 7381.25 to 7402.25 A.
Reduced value 0.032 mag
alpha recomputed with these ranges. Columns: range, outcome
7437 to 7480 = 3.2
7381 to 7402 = 3.14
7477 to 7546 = 3.16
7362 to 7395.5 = 3.1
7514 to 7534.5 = 3.09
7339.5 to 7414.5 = 3.12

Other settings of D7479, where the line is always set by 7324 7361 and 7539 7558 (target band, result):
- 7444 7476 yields 0.06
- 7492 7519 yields -0.67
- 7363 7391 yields 0.61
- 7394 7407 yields -0.02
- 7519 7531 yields 0.89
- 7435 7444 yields -0.88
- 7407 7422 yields 0.54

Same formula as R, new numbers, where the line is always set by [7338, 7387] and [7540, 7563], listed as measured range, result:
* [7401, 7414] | 0.0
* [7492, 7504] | 0.2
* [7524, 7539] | 0.8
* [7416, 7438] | -1.0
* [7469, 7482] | 0.8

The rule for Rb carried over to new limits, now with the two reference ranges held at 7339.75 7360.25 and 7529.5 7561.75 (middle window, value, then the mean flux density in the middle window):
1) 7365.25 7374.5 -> 0.8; 2.9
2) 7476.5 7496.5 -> 0.8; 3.06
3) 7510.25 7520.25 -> -0.5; 3.36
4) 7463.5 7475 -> 0.3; 3.12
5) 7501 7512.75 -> -0.6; 3.37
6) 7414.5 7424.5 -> 0.5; 3.04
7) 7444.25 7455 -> -0.6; 3.35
